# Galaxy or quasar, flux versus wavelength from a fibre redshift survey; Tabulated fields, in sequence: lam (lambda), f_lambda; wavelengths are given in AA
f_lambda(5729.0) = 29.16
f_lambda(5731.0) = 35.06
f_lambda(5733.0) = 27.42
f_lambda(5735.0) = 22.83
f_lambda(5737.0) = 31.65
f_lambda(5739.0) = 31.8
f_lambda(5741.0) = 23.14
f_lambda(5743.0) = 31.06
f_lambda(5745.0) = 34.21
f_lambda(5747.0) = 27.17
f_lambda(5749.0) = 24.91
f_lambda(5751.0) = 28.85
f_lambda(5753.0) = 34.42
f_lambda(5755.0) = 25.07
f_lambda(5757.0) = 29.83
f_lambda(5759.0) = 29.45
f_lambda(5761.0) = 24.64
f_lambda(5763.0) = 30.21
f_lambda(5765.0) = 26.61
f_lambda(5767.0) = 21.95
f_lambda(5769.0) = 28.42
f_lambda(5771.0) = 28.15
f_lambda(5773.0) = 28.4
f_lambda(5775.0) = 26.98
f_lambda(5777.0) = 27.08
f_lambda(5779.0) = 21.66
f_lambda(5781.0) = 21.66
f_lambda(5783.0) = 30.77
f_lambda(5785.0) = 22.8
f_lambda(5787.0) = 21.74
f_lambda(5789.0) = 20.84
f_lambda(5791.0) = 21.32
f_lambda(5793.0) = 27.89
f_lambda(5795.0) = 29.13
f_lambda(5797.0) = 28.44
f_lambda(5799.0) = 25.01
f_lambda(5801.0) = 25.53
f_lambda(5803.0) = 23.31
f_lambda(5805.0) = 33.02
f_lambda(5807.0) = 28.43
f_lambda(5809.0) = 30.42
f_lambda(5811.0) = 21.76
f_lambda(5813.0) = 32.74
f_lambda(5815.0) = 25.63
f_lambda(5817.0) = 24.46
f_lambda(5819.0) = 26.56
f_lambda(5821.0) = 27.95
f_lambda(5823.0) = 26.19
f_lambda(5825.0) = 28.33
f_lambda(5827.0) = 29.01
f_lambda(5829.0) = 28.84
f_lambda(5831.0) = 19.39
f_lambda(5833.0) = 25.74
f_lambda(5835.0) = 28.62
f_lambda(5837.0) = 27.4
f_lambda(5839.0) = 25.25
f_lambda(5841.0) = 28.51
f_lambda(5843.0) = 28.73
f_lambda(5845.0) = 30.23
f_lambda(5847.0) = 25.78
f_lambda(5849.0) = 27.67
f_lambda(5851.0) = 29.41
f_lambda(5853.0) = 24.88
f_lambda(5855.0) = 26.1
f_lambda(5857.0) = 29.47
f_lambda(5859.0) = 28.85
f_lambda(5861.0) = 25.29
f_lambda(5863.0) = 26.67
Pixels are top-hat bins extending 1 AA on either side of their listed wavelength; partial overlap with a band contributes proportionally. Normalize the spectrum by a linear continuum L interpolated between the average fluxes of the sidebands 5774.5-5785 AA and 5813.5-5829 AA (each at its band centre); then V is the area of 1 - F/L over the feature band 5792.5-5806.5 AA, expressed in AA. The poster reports -0.7 AA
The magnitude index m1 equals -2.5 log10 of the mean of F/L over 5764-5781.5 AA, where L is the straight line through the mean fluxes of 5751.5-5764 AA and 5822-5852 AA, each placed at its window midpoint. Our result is 0.11 mag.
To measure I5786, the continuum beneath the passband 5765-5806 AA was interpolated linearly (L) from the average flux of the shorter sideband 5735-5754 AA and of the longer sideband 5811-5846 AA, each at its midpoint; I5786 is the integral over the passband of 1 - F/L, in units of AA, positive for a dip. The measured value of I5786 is 3.6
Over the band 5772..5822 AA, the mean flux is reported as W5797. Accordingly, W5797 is 26.1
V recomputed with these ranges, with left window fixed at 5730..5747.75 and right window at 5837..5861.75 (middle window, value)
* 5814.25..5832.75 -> 1.1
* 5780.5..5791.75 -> 2.1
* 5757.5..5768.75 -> 0.8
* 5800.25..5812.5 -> 0.4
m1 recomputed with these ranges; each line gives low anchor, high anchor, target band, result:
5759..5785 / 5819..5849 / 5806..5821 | -0.01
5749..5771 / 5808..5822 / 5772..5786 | 0.08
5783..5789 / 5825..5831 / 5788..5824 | -0.06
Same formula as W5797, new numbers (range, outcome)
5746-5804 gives 26.3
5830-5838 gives 25.3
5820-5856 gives 27.1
